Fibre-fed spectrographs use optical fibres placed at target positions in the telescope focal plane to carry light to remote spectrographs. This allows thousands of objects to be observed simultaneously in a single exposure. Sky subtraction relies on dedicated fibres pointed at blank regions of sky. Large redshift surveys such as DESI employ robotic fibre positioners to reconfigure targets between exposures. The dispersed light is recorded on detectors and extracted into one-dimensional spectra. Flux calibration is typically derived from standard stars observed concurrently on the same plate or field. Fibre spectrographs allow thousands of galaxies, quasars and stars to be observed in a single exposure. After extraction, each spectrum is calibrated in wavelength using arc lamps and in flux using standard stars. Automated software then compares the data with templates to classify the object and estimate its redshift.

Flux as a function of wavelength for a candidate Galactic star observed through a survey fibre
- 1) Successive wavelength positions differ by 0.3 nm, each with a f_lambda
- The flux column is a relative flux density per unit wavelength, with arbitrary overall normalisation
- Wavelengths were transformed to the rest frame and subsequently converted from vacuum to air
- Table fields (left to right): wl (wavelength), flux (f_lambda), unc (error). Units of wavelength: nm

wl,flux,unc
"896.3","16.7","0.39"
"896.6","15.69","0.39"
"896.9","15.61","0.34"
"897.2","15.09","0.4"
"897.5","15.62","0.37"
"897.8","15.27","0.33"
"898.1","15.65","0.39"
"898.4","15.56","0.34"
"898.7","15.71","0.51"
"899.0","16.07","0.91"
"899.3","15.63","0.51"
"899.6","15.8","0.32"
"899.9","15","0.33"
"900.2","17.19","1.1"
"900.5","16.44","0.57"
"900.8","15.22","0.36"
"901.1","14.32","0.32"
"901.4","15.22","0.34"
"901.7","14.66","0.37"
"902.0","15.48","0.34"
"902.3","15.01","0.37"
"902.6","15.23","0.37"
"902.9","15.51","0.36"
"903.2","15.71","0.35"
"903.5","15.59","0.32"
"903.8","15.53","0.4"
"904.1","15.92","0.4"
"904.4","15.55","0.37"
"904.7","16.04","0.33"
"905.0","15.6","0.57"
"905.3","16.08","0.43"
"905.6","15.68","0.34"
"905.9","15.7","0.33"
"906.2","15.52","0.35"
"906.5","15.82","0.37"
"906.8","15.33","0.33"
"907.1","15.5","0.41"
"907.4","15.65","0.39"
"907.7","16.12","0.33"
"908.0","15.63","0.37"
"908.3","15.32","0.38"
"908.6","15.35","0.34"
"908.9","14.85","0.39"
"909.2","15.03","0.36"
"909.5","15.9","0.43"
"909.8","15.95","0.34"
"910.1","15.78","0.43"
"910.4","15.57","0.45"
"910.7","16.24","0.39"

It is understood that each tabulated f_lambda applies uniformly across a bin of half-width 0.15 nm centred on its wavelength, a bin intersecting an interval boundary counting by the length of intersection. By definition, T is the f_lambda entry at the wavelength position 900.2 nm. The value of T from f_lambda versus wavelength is 17.19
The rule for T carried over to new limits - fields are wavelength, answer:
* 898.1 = 15.65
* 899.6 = 15.8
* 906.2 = 15.52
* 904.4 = 15.55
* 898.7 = 15.71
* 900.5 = 16.44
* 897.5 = 15.62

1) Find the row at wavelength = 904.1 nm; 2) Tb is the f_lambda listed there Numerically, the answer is 15.92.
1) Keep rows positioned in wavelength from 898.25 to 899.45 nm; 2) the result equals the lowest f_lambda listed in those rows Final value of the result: 15.56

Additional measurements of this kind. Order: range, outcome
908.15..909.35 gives 14.85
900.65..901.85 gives 14.32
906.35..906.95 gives 15.33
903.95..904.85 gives 15.55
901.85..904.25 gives 15.01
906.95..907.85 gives 15.5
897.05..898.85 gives 15.09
